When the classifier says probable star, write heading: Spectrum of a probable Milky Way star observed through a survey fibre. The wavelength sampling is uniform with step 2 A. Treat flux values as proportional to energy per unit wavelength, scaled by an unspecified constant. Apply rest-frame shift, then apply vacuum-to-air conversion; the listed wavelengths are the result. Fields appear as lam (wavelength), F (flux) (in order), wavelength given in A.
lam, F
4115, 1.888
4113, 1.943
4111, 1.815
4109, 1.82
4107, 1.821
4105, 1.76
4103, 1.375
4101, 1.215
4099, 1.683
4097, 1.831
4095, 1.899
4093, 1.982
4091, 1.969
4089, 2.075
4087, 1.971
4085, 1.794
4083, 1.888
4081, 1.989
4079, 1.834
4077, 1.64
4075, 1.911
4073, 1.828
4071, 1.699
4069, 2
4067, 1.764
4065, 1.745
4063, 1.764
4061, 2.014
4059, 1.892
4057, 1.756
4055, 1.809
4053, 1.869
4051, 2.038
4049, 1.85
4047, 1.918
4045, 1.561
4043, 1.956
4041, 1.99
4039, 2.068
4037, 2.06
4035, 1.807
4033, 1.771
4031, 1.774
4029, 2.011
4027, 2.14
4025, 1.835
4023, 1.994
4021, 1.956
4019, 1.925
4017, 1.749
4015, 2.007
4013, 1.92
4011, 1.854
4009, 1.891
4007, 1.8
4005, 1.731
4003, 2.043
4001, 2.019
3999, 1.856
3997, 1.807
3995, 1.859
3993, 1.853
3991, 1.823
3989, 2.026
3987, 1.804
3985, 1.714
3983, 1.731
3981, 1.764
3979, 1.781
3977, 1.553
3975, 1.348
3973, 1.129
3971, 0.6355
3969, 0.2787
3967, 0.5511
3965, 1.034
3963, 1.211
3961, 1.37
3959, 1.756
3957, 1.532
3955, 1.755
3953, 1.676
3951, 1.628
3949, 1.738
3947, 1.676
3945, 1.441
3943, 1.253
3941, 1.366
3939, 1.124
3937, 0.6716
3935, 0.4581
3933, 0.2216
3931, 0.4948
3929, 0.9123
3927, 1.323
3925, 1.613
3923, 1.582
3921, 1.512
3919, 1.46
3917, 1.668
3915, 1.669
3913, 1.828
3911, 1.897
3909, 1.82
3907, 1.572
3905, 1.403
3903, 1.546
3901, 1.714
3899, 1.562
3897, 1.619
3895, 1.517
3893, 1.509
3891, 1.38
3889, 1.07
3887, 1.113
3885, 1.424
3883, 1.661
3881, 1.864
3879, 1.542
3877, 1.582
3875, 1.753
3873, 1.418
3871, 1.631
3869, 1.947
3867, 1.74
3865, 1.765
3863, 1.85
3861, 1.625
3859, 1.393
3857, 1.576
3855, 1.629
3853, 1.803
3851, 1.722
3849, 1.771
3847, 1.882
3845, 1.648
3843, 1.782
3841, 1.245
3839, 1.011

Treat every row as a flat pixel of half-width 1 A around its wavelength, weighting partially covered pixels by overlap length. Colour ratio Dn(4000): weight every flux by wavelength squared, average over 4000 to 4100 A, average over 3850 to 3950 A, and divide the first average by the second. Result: 1.38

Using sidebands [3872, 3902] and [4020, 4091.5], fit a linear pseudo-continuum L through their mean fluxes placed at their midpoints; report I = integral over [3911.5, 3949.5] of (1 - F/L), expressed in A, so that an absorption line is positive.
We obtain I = 8.1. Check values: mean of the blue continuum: 1.52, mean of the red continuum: 1.89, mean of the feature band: 1.27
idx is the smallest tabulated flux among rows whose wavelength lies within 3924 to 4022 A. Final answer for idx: 0.2216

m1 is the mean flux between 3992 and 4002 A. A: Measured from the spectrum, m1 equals 1.88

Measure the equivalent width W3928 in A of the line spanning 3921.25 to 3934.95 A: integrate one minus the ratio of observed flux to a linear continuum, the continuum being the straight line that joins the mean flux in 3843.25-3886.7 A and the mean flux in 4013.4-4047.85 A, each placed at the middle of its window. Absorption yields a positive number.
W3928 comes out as 5.8 A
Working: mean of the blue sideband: 1.67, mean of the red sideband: 1.91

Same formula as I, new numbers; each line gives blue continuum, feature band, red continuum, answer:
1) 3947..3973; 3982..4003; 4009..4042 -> -3.4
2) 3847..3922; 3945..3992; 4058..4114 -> 6.7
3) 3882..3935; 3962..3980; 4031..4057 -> 6.3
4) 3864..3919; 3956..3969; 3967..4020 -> 3.8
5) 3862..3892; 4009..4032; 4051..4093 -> -1.7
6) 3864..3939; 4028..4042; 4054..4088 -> -1.4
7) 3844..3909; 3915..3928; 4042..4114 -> 0.9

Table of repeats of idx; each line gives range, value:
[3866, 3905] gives 1.07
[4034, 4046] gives 1.561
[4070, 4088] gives 1.64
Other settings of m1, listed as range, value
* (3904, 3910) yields 1.6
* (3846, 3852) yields 1.79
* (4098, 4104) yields 1.42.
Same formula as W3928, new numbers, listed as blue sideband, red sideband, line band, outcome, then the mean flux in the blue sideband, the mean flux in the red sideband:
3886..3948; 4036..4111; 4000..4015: -2.5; 1.35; 1.84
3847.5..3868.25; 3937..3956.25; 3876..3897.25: 1.9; 1.7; 1.47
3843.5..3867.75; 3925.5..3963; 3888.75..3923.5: -3.5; 1.7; 1.25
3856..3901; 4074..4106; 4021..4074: -3.9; 1.57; 1.8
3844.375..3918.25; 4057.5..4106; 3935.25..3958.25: 3.7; 1.62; 1.81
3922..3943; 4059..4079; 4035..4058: -2.9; 0.99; 1.82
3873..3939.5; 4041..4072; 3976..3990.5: -1.2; 1.4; 1.85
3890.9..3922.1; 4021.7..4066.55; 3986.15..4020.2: -1.4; 1.61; 1.89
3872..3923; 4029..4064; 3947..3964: 1.0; 1.56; 1.88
